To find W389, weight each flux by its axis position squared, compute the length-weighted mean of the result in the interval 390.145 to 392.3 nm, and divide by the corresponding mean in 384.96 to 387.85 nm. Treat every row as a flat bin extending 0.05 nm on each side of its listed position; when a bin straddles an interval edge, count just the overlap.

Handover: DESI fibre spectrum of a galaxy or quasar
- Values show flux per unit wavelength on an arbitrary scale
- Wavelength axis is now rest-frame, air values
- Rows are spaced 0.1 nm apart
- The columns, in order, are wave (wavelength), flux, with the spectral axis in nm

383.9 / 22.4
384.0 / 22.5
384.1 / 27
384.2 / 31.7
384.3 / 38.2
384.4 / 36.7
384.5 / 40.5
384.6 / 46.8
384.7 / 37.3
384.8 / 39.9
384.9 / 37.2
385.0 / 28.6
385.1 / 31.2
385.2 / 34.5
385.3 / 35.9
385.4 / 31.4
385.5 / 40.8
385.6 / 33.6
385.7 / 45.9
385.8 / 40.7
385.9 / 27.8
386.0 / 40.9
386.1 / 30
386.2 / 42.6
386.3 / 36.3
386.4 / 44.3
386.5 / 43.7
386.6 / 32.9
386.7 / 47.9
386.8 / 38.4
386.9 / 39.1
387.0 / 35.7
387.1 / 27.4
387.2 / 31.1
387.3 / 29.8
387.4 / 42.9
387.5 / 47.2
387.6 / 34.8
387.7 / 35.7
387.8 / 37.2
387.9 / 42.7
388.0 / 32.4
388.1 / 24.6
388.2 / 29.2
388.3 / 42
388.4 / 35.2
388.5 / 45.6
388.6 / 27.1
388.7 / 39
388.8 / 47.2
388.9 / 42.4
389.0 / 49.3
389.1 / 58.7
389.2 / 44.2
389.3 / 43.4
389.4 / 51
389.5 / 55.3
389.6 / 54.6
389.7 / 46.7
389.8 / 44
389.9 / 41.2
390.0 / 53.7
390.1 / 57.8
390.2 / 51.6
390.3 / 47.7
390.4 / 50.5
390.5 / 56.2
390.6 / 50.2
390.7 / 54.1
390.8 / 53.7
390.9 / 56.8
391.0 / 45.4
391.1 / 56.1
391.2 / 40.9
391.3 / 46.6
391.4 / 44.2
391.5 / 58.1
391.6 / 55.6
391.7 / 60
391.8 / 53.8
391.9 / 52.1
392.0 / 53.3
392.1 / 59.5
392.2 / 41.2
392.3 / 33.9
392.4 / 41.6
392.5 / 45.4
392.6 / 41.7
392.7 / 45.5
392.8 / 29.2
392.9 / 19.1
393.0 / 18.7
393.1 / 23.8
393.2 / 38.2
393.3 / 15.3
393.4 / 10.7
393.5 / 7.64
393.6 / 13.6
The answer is 1.4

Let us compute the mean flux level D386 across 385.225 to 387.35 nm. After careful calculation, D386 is 36.9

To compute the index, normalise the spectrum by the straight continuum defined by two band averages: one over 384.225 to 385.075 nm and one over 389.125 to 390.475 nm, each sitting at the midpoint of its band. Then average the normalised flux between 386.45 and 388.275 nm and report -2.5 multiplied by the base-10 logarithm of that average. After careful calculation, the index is 0.206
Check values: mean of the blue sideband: 37.8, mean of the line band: 36.3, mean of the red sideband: 49.7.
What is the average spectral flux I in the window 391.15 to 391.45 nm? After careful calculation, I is 43.9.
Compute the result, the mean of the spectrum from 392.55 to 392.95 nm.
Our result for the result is 33.9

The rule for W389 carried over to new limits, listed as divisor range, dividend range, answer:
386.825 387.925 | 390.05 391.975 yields 1.45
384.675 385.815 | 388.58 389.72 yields 1.32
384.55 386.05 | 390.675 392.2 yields 1.47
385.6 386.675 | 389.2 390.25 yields 1.31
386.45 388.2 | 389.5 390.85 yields 1.42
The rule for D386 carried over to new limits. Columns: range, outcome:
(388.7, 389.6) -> 48.7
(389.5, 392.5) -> 50.4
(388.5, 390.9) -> 48.8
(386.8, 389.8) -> 40.4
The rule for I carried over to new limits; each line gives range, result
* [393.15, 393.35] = 26.7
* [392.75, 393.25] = 25.8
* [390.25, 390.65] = 51.2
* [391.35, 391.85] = 54.3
